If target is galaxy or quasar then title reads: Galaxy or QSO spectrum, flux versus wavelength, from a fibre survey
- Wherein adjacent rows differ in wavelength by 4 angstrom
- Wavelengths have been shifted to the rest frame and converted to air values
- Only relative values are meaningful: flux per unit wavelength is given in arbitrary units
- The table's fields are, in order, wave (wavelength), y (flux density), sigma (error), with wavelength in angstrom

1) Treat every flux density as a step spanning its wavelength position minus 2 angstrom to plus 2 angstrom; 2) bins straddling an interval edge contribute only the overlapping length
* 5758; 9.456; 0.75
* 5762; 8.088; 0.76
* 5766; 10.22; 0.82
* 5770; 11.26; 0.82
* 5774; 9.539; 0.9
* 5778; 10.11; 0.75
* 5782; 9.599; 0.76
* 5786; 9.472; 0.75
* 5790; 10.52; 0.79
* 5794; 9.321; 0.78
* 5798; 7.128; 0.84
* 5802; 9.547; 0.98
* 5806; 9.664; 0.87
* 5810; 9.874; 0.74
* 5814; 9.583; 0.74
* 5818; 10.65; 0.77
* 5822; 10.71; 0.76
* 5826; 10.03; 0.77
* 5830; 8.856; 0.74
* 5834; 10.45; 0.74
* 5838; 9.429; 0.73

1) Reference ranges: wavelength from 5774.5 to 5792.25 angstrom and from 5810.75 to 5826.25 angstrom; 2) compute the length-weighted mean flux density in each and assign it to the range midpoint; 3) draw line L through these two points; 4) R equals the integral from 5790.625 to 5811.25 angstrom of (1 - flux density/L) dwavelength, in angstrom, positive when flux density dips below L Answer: 1.8 angstrom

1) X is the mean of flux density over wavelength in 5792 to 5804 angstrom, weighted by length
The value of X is 8.67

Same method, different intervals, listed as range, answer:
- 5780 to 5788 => 9.54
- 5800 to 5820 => 9.86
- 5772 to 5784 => 9.75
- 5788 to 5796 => 9.92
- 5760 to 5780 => 9.84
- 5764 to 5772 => 10.7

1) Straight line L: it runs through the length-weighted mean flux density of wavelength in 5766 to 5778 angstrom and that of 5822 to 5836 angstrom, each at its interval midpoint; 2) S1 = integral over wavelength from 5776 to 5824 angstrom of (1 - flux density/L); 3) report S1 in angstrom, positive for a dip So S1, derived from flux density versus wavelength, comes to 2.1 angstrom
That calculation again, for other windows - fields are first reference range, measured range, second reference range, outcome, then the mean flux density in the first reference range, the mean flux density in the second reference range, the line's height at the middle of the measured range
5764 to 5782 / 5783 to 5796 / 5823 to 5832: 0.34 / 10.2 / 9.58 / 10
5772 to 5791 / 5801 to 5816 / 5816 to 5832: 0.44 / 9.81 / 10.1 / 9.97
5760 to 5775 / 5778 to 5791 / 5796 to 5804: -1.19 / 9.79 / 8.34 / 9.03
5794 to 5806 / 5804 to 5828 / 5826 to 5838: -2.31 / 8.72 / 9.68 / 9.2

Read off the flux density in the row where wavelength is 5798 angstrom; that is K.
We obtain 7.128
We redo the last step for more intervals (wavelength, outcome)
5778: 10.11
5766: 10.22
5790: 10.52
